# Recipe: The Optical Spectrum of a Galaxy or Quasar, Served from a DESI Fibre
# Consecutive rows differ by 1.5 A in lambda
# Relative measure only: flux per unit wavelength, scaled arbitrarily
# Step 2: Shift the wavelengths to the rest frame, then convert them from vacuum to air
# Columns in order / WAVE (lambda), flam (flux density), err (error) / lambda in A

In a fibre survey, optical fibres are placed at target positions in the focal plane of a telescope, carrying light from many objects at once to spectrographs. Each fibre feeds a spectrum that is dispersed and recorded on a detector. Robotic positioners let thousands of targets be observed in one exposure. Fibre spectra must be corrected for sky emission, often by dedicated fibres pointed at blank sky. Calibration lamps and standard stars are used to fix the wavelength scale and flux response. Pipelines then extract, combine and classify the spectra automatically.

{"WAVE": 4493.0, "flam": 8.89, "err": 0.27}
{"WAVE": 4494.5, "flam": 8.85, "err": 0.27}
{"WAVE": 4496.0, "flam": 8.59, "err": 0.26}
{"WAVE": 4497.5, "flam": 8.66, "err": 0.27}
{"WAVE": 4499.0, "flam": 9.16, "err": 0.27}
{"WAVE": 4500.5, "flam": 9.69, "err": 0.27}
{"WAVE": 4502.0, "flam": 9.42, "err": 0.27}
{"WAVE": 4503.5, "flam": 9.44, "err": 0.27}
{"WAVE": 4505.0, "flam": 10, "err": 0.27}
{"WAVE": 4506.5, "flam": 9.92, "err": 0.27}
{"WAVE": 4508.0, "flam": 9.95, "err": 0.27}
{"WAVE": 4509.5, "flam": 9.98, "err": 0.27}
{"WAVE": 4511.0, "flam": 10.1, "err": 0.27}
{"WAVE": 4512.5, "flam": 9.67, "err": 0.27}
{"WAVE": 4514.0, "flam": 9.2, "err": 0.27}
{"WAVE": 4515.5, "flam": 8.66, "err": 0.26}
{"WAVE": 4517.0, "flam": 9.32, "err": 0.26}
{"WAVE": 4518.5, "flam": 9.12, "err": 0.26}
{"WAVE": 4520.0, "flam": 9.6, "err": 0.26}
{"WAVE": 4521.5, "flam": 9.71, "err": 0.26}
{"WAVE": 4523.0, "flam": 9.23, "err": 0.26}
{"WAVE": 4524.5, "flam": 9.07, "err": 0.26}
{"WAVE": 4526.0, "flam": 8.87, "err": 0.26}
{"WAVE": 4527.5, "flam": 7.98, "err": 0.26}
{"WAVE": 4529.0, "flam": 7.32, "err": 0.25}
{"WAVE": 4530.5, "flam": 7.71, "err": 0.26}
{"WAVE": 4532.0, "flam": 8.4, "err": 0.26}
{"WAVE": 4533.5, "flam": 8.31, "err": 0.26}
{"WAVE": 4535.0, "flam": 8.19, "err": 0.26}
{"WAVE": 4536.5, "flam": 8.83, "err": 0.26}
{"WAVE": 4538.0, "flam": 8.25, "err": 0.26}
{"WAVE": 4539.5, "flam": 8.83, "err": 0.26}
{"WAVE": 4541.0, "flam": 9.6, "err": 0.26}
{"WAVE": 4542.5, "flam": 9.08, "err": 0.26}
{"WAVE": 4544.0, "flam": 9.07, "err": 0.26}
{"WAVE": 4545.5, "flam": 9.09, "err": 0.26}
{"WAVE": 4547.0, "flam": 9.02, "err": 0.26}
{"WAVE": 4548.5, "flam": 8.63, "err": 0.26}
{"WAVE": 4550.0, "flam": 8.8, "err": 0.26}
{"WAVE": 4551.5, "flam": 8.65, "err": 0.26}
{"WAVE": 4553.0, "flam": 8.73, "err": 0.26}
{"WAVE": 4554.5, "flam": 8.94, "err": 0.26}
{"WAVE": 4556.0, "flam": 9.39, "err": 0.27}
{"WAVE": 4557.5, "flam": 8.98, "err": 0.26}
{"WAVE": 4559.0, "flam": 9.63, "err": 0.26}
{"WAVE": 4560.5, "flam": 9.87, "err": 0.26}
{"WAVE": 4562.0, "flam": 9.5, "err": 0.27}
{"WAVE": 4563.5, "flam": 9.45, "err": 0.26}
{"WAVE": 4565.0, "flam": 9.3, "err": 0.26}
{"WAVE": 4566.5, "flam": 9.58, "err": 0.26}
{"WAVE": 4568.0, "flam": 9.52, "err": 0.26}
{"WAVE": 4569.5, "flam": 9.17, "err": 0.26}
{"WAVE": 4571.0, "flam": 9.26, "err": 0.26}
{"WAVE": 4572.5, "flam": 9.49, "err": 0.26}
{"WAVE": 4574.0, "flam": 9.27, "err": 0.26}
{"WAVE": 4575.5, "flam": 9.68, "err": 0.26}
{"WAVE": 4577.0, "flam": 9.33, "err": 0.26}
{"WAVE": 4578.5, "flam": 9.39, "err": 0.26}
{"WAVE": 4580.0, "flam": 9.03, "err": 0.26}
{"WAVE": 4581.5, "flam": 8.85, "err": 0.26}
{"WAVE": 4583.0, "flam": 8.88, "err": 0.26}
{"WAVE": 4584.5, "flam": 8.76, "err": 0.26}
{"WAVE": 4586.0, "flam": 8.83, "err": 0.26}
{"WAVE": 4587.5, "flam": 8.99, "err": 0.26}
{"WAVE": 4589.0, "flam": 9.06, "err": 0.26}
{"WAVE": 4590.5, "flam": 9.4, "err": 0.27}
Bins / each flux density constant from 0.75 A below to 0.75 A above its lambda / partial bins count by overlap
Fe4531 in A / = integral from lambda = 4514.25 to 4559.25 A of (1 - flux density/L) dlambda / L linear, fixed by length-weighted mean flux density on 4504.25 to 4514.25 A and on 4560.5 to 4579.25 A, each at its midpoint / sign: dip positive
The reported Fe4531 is 3.89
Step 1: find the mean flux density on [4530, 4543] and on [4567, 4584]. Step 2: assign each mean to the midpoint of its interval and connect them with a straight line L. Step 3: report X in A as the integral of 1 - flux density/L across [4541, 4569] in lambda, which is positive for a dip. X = -0.9 A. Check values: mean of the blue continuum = 8.58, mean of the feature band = 9.19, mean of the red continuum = 9.26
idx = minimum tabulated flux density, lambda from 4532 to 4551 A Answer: 8.19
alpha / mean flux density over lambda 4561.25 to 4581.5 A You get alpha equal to 9.36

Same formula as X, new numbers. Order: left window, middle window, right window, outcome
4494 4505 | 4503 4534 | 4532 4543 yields -0.62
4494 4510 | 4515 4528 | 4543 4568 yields 0.34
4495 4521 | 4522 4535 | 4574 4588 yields 1.34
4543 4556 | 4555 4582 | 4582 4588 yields -1.50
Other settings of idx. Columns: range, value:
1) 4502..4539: 7.32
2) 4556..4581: 8.98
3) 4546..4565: 8.63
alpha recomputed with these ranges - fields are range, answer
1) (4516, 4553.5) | 8.78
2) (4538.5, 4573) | 9.19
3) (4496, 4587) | 9.12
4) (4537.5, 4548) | 9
